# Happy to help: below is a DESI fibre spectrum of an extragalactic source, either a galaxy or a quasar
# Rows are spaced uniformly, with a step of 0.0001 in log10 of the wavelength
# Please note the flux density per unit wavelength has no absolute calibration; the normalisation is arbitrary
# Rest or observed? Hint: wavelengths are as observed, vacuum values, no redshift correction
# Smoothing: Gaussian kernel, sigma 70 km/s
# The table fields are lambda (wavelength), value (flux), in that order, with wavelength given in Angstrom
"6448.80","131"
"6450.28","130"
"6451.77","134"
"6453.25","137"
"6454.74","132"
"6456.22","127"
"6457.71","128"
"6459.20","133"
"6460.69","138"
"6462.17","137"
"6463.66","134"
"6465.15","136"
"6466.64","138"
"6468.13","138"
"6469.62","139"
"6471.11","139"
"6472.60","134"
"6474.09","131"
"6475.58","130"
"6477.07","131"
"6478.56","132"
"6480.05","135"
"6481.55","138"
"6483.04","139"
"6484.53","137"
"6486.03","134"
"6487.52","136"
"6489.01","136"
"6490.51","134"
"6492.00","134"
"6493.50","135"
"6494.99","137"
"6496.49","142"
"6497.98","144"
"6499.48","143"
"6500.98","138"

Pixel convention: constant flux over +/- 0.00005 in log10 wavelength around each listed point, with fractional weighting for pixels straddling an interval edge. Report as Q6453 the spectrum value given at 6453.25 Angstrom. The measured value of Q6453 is 137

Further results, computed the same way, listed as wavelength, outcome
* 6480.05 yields 135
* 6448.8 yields 131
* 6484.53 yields 137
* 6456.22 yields 127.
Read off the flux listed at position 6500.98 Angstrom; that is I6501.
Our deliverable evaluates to 138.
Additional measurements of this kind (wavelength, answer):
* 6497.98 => 144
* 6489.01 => 136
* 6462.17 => 137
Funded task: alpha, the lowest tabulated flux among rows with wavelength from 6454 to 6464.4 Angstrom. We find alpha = 127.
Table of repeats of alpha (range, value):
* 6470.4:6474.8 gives 131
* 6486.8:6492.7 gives 134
